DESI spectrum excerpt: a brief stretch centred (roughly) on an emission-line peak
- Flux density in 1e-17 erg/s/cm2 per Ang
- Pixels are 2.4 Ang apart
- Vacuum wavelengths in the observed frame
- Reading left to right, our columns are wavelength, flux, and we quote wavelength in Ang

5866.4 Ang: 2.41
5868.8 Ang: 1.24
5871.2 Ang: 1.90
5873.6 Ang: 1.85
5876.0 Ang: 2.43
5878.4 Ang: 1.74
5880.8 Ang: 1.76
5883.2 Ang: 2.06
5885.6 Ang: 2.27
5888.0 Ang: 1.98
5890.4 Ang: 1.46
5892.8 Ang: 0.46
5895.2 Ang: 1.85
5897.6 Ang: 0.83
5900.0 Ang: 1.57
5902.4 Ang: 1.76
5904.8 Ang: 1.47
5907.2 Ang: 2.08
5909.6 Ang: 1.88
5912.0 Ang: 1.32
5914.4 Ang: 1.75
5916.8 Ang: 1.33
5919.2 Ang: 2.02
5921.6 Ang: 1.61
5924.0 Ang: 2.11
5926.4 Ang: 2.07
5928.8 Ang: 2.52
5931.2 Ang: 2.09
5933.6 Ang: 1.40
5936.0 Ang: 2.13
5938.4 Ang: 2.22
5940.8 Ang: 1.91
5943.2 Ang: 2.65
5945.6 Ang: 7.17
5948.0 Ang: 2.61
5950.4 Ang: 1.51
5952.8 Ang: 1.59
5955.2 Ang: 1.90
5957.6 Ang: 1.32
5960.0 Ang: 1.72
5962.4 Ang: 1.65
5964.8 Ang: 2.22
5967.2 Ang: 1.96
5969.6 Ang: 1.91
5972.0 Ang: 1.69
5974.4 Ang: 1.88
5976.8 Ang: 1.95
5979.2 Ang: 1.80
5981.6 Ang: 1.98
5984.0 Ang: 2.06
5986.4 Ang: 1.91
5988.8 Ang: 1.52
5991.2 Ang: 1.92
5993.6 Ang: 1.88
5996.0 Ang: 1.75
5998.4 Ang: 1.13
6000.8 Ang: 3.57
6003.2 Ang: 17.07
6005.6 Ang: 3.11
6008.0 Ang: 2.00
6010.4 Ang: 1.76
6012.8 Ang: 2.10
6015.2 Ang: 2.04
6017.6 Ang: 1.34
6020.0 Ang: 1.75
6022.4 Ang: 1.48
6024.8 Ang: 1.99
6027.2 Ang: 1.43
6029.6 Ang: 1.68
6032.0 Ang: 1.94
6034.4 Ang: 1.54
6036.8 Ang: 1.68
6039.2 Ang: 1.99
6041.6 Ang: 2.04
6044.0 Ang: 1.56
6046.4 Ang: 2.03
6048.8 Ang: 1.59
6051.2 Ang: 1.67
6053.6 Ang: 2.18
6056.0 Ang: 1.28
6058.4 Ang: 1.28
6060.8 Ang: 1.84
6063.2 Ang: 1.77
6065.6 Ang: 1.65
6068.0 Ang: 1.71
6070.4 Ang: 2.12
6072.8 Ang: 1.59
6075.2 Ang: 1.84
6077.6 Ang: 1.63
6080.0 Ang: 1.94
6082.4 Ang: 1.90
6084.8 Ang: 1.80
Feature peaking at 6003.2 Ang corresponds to [O III] 5007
